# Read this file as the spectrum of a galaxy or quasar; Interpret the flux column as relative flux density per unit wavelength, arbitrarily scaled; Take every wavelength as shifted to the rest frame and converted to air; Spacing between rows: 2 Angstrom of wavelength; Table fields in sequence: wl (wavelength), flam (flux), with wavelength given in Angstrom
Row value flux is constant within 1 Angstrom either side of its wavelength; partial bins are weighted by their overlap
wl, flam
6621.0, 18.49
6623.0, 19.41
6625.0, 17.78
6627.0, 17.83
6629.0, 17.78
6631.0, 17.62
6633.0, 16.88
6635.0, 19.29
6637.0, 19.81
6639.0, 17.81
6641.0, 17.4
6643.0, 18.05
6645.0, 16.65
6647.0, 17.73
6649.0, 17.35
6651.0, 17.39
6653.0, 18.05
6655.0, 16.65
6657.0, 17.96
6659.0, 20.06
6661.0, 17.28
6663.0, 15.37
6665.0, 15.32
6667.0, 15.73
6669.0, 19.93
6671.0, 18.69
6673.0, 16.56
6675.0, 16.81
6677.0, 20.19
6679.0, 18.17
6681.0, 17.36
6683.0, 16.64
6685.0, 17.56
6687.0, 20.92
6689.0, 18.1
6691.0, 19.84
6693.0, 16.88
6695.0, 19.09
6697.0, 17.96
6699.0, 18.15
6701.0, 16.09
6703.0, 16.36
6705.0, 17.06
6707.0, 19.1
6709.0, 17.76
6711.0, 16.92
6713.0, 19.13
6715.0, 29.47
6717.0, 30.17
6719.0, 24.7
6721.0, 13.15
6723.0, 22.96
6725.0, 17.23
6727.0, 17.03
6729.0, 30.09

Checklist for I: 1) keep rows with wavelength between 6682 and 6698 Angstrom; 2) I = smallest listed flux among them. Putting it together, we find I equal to 16.64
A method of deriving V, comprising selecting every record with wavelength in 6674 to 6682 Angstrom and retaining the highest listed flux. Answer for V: 20.19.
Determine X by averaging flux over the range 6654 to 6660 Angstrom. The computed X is 18.2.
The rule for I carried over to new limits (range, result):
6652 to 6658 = 16.65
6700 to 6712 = 16.09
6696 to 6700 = 17.96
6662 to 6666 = 15.32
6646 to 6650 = 17.35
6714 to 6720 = 24.7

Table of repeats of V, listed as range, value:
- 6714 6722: 30.17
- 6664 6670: 19.93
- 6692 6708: 19.1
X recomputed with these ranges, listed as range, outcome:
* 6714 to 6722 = 24.4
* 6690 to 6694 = 18.4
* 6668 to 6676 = 18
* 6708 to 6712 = 17.3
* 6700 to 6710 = 17.3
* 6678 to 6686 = 17.4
